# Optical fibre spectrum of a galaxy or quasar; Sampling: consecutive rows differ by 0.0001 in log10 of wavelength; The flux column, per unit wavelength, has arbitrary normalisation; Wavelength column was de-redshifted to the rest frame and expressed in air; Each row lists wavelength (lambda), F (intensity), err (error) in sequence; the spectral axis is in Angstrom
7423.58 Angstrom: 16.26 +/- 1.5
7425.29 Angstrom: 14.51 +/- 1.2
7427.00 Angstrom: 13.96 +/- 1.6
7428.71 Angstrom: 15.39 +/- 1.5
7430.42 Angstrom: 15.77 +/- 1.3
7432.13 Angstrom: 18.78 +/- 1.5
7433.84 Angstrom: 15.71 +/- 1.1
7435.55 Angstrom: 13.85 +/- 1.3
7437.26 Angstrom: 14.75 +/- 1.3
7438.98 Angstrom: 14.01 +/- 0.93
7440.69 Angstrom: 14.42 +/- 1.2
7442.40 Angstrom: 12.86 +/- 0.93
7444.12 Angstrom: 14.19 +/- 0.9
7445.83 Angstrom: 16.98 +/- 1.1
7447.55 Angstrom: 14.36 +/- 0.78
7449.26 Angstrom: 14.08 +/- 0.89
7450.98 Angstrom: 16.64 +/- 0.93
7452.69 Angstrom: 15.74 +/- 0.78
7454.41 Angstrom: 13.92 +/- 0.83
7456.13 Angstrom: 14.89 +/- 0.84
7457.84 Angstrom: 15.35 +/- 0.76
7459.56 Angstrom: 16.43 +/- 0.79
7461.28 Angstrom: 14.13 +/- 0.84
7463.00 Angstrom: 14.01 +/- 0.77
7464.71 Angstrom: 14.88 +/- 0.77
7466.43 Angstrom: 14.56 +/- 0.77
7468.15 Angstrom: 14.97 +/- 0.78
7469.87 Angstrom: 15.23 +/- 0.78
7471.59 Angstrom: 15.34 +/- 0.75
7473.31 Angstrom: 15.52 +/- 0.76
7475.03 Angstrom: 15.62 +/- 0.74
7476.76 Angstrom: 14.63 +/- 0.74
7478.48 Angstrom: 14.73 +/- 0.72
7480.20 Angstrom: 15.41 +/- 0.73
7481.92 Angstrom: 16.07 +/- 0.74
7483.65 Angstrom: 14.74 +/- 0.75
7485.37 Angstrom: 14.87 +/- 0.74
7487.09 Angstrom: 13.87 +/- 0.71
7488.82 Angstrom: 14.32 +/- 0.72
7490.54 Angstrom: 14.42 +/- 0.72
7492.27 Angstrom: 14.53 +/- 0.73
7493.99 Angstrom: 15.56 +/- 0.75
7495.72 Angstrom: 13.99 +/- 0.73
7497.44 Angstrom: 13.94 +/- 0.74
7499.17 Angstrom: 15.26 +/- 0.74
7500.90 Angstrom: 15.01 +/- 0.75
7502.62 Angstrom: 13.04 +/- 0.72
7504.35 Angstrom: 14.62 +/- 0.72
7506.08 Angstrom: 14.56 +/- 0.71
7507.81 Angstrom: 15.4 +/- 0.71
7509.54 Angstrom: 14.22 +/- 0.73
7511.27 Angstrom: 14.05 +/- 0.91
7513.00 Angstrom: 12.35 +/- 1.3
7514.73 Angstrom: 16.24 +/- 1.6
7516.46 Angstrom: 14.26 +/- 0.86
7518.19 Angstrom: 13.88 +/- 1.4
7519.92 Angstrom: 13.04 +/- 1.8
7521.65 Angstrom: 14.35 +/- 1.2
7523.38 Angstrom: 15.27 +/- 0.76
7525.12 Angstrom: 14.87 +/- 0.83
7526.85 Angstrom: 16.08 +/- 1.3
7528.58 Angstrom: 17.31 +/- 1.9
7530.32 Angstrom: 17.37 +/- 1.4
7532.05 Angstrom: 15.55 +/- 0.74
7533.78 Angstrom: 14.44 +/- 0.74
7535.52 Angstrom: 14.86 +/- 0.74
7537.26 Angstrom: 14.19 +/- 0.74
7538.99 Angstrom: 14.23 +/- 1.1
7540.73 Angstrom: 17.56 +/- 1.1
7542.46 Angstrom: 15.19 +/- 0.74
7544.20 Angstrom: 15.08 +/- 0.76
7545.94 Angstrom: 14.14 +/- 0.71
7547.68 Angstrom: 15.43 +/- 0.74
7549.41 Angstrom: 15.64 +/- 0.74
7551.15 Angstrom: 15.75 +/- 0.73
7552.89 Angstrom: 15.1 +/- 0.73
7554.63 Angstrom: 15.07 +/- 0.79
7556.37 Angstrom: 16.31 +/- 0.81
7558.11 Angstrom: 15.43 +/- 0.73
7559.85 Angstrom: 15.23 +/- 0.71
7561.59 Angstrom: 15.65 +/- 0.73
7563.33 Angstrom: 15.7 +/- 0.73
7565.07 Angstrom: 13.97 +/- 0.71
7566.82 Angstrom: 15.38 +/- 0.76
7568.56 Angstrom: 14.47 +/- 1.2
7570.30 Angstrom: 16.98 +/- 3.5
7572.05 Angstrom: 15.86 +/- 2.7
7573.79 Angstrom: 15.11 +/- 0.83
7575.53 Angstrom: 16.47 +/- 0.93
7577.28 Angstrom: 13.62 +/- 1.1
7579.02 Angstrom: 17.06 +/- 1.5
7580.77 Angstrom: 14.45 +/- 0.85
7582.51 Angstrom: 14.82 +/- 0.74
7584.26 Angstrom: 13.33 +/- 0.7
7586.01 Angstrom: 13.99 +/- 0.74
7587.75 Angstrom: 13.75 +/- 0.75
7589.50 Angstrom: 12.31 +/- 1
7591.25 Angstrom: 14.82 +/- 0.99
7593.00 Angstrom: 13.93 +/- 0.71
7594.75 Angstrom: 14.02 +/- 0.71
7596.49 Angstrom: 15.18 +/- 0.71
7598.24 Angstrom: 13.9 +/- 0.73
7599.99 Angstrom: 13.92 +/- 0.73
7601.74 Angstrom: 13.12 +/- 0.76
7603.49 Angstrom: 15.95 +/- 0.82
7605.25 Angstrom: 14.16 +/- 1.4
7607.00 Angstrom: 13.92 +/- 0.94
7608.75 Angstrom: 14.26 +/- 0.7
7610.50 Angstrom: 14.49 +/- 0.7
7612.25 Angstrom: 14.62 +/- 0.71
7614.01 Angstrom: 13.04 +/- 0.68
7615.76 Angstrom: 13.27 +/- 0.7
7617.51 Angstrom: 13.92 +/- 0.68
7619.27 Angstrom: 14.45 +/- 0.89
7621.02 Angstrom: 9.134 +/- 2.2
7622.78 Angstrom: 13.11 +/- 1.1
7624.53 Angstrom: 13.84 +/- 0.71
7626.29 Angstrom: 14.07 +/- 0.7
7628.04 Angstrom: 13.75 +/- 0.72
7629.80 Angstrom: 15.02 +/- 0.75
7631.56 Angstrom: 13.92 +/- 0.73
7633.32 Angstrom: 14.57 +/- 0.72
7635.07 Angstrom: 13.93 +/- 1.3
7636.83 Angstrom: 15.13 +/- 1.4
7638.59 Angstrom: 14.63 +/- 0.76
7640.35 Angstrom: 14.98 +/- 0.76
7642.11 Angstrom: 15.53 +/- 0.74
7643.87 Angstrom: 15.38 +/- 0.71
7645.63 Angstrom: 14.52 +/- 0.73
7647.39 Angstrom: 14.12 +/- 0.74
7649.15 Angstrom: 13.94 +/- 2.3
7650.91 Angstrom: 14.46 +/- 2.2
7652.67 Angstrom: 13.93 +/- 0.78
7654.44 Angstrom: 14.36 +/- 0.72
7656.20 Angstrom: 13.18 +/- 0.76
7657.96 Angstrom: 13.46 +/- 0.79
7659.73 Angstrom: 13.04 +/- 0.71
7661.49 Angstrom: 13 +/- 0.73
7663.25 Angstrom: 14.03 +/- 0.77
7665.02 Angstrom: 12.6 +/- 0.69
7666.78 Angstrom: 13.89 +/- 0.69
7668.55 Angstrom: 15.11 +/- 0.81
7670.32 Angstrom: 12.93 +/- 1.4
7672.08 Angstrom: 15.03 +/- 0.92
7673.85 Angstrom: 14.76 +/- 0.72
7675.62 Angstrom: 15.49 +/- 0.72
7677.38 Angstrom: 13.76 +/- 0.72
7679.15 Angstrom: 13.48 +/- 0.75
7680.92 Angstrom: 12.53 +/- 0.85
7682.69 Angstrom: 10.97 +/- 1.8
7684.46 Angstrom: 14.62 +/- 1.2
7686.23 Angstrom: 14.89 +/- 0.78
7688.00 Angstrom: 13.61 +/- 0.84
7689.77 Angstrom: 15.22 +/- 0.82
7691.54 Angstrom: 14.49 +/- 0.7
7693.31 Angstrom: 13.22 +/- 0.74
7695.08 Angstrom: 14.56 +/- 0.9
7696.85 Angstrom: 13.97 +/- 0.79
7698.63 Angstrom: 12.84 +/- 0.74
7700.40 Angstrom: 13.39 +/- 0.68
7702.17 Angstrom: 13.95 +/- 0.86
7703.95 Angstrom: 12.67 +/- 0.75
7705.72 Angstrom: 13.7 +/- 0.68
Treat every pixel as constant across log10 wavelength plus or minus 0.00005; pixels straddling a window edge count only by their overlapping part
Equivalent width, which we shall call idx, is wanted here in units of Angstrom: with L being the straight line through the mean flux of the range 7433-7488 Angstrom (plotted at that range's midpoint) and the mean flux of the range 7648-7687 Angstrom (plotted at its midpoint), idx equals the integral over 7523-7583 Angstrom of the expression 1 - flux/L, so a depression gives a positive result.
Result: -4.2 Angstrom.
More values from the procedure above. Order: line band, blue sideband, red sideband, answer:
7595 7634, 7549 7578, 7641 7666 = 1.9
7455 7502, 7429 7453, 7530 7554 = 1.0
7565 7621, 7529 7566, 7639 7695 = 1.8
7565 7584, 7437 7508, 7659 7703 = -1.3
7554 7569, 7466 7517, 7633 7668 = -0.8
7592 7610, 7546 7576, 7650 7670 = 0.6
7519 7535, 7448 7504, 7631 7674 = -0.8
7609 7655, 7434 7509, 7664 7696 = 0.2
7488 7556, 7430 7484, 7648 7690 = -0.9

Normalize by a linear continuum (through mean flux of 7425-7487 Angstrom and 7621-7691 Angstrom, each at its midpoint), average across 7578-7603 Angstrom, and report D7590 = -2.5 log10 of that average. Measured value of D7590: 0.010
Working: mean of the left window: 15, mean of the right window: 14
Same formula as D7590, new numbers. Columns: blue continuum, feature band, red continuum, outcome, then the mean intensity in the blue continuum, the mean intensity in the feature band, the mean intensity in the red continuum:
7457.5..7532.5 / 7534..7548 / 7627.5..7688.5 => -0.03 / 14.9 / 15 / 14.1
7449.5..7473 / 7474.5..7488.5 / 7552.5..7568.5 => 0.01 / 15.1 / 14.9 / 15.3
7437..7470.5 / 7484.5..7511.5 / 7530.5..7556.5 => 0.04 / 14.8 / 14.5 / 15.3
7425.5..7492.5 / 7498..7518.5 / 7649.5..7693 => 0.02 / 15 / 14.4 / 13.9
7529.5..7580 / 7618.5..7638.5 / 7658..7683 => 0.04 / 15.4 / 13.8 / 13.7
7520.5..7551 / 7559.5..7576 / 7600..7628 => -0.06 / 15.4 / 15.5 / 13.7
